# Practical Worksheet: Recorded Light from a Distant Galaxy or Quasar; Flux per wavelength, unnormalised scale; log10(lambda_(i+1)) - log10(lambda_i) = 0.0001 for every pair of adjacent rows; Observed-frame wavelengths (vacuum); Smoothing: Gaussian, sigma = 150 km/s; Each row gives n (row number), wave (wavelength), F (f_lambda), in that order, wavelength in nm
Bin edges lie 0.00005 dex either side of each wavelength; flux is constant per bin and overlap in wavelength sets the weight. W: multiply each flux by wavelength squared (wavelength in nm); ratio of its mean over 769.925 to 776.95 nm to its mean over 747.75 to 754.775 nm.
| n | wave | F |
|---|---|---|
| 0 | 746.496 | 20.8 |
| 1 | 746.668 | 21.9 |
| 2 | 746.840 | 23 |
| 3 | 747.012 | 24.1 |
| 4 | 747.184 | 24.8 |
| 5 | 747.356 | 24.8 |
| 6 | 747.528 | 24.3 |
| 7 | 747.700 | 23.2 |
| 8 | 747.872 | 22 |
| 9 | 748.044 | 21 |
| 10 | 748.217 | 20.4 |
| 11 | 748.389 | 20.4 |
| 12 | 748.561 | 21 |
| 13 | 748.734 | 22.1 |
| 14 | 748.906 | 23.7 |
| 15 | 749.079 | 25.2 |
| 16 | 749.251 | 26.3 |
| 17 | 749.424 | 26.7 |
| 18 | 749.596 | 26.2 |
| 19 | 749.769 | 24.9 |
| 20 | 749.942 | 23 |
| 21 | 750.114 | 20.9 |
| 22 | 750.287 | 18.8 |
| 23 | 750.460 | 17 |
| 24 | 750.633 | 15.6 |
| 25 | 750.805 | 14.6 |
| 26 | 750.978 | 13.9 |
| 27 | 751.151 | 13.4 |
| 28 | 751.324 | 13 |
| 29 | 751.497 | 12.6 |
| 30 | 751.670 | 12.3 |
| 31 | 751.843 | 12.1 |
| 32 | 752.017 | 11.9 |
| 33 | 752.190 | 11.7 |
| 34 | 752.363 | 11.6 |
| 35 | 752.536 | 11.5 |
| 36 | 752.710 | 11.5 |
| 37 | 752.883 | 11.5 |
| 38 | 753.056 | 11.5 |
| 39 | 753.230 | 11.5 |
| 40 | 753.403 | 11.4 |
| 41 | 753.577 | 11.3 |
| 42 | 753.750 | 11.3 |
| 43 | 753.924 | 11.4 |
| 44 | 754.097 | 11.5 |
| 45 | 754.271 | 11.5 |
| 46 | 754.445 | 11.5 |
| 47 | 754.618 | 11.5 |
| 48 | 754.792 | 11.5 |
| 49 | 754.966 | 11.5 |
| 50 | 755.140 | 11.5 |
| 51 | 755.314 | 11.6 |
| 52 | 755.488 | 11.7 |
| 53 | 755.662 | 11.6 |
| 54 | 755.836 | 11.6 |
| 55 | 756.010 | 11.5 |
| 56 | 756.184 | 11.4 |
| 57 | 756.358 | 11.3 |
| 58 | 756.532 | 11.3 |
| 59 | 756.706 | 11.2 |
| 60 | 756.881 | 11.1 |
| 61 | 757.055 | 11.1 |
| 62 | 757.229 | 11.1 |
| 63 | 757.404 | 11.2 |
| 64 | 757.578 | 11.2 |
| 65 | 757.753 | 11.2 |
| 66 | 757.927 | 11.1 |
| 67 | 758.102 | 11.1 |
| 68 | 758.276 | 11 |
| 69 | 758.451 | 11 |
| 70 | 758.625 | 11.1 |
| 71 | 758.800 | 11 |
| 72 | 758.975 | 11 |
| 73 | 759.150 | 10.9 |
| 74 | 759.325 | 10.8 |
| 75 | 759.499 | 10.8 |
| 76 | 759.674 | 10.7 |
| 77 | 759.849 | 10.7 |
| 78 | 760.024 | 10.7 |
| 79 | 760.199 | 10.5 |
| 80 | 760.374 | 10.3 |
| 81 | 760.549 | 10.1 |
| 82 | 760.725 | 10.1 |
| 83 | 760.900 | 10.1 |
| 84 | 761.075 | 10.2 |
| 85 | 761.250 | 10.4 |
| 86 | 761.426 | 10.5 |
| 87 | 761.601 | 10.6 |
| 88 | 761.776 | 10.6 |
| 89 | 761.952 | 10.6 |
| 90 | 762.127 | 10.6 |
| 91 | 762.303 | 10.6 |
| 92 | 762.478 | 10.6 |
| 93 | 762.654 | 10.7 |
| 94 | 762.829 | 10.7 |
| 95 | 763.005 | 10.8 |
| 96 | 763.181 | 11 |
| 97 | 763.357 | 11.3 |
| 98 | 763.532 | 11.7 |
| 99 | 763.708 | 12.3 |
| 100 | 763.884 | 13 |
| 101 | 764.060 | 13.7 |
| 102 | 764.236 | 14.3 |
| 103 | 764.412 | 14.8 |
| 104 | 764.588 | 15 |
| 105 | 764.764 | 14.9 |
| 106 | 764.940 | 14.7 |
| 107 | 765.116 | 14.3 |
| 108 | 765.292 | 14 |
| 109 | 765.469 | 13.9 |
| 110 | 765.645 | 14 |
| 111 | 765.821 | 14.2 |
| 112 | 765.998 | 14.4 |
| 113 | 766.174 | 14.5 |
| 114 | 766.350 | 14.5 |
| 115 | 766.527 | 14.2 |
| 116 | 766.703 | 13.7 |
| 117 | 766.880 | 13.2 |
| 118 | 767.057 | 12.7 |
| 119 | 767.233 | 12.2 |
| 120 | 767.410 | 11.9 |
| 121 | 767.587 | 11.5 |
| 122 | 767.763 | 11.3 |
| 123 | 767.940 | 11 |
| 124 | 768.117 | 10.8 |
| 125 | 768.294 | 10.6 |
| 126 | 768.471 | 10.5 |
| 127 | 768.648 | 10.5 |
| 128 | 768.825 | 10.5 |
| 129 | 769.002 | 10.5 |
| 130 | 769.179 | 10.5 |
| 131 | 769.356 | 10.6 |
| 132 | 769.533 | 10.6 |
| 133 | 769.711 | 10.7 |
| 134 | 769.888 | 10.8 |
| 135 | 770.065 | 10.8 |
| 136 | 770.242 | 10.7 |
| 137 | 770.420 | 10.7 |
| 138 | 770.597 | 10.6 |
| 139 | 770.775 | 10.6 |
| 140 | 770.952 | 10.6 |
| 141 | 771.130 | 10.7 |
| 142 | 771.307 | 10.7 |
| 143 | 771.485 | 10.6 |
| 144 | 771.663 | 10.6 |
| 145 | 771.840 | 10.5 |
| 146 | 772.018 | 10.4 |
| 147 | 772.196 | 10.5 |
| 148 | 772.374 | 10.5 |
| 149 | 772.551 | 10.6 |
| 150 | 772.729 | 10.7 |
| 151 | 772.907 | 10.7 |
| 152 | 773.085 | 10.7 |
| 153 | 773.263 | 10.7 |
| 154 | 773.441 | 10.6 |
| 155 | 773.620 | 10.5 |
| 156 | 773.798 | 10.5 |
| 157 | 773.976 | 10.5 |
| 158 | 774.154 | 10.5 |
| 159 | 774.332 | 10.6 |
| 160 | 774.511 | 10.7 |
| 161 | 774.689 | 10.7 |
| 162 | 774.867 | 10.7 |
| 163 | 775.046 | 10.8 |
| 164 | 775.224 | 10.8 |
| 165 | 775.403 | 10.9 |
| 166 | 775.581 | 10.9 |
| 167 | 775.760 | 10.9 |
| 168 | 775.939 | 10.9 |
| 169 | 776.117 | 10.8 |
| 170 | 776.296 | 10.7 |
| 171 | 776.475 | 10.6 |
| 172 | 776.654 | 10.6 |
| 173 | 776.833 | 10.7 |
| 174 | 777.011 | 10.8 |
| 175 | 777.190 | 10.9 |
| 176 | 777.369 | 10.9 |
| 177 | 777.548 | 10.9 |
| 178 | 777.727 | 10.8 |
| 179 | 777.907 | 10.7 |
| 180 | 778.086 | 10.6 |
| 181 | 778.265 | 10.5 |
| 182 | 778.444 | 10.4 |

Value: 0.7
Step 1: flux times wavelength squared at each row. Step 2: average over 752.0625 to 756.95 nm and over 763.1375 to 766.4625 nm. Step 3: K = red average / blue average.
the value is 1.23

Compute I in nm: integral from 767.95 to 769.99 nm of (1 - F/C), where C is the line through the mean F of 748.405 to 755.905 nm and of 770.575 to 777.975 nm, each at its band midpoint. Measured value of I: 0.20 nm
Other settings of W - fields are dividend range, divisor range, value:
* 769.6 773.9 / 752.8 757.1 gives 0.97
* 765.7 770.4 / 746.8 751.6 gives 0.59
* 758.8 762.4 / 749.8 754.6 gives 0.80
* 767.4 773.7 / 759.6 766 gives 0.92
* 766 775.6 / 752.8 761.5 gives 1.04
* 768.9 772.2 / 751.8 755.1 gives 0.96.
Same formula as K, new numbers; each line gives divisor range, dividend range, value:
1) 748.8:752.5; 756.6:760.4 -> 0.63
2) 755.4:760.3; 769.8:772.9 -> 0.99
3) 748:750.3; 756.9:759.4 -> 0.49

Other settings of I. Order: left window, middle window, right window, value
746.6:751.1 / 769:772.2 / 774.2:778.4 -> 0.59 nm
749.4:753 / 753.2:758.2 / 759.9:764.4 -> 0.88 nm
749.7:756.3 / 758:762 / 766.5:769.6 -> 0.55 nm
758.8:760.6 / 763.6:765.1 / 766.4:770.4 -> -0.41 nm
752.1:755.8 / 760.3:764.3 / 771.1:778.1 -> 0.04 nm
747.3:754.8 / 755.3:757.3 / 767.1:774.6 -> 0.50 nm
